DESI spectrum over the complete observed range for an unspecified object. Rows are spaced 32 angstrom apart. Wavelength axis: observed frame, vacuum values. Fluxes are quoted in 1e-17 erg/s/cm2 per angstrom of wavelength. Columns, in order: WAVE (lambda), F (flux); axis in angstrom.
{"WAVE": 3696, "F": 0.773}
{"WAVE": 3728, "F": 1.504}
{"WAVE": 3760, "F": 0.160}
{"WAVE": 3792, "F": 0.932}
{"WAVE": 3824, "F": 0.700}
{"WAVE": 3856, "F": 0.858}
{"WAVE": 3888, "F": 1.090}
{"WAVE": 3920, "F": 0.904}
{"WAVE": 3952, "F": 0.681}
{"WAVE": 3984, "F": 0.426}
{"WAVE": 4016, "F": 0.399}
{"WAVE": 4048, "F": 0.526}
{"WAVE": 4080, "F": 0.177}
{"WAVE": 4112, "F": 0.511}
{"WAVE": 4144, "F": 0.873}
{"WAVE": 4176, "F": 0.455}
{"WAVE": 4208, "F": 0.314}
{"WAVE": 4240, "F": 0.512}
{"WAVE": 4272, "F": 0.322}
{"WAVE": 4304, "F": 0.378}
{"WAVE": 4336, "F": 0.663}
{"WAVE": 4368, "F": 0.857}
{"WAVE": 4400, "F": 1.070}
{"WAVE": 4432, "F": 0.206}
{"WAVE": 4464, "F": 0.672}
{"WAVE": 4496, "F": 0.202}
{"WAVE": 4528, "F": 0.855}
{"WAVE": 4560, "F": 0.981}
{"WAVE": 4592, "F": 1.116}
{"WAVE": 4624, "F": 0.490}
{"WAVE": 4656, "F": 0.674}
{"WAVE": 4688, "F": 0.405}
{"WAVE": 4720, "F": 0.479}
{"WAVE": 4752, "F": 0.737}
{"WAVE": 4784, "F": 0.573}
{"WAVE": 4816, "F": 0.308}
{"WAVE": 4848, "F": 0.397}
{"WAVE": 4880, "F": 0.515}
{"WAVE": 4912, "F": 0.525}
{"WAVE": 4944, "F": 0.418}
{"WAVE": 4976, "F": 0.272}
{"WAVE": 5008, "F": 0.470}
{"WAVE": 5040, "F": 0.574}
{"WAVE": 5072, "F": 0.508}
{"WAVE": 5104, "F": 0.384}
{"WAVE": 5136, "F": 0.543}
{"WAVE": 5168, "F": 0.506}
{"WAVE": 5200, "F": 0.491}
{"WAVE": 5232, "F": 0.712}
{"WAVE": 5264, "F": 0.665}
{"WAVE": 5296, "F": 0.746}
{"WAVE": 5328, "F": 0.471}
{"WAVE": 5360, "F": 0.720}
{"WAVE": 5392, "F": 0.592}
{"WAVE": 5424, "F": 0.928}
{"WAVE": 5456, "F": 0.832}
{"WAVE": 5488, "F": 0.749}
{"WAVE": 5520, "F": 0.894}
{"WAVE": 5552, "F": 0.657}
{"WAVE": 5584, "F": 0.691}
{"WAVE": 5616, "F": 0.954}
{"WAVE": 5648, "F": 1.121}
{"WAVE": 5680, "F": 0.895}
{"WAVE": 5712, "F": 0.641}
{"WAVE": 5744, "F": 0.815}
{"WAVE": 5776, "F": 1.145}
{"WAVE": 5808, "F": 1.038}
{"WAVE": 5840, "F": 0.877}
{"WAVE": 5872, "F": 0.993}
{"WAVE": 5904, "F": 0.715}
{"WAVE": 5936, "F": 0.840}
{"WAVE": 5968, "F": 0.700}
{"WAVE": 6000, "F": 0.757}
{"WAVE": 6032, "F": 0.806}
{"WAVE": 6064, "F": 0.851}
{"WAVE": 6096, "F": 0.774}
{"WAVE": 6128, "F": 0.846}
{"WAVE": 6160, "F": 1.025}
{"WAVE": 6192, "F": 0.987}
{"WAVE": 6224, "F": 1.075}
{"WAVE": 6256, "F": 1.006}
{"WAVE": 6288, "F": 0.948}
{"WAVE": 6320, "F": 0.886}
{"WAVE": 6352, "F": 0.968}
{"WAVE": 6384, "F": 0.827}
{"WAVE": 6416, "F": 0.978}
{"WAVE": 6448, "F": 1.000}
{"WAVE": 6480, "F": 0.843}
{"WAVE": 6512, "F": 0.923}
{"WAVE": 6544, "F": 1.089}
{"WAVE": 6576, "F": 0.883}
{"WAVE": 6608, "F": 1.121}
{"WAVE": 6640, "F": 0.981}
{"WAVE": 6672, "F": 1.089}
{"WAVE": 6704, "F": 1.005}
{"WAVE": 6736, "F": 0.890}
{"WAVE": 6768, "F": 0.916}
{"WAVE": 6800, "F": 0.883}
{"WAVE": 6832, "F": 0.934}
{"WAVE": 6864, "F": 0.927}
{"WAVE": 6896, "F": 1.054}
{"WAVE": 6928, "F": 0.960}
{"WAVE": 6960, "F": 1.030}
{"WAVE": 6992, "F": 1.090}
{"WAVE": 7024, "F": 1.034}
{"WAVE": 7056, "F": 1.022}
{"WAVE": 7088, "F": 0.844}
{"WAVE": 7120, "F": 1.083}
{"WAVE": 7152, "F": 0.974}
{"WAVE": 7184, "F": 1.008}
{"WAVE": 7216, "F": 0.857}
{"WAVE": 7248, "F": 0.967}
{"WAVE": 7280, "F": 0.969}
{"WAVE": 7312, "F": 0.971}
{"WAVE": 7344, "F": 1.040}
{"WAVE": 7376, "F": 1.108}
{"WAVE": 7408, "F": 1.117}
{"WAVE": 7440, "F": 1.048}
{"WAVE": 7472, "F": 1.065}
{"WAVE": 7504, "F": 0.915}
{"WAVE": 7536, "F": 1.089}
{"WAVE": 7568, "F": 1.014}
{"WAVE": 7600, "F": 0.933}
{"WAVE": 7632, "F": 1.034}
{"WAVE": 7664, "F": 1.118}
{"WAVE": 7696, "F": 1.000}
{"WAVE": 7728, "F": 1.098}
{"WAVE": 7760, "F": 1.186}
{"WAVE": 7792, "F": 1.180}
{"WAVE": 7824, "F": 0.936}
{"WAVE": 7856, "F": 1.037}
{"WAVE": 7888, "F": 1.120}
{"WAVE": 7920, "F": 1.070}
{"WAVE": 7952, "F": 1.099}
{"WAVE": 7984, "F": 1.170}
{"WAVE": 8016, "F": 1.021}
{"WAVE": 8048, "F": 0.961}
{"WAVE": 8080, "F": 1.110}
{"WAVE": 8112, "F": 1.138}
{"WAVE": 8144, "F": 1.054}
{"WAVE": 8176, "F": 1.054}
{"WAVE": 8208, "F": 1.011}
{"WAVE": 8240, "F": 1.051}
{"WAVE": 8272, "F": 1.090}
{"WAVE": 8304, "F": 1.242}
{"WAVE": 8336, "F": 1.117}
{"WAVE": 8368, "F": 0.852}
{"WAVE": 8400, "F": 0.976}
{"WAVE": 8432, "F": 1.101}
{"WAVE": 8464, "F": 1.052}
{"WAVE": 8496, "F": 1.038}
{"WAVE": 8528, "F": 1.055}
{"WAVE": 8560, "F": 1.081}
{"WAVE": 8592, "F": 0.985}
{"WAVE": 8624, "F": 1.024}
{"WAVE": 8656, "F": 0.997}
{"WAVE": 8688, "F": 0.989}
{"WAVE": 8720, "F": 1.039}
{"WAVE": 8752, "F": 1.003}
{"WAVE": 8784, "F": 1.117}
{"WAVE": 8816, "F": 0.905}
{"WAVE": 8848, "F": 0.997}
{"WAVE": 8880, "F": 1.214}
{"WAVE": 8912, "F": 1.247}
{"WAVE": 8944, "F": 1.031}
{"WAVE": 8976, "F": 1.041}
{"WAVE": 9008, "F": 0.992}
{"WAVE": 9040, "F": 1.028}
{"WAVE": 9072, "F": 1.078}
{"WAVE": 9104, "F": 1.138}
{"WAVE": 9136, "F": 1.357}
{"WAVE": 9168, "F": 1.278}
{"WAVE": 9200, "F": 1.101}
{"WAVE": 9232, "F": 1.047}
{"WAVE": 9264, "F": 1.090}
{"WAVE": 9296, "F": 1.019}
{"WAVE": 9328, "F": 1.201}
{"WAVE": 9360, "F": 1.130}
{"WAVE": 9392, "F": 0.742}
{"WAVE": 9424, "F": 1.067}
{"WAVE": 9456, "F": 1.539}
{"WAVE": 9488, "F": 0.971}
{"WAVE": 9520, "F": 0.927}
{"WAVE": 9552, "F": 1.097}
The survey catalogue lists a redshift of 0.391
